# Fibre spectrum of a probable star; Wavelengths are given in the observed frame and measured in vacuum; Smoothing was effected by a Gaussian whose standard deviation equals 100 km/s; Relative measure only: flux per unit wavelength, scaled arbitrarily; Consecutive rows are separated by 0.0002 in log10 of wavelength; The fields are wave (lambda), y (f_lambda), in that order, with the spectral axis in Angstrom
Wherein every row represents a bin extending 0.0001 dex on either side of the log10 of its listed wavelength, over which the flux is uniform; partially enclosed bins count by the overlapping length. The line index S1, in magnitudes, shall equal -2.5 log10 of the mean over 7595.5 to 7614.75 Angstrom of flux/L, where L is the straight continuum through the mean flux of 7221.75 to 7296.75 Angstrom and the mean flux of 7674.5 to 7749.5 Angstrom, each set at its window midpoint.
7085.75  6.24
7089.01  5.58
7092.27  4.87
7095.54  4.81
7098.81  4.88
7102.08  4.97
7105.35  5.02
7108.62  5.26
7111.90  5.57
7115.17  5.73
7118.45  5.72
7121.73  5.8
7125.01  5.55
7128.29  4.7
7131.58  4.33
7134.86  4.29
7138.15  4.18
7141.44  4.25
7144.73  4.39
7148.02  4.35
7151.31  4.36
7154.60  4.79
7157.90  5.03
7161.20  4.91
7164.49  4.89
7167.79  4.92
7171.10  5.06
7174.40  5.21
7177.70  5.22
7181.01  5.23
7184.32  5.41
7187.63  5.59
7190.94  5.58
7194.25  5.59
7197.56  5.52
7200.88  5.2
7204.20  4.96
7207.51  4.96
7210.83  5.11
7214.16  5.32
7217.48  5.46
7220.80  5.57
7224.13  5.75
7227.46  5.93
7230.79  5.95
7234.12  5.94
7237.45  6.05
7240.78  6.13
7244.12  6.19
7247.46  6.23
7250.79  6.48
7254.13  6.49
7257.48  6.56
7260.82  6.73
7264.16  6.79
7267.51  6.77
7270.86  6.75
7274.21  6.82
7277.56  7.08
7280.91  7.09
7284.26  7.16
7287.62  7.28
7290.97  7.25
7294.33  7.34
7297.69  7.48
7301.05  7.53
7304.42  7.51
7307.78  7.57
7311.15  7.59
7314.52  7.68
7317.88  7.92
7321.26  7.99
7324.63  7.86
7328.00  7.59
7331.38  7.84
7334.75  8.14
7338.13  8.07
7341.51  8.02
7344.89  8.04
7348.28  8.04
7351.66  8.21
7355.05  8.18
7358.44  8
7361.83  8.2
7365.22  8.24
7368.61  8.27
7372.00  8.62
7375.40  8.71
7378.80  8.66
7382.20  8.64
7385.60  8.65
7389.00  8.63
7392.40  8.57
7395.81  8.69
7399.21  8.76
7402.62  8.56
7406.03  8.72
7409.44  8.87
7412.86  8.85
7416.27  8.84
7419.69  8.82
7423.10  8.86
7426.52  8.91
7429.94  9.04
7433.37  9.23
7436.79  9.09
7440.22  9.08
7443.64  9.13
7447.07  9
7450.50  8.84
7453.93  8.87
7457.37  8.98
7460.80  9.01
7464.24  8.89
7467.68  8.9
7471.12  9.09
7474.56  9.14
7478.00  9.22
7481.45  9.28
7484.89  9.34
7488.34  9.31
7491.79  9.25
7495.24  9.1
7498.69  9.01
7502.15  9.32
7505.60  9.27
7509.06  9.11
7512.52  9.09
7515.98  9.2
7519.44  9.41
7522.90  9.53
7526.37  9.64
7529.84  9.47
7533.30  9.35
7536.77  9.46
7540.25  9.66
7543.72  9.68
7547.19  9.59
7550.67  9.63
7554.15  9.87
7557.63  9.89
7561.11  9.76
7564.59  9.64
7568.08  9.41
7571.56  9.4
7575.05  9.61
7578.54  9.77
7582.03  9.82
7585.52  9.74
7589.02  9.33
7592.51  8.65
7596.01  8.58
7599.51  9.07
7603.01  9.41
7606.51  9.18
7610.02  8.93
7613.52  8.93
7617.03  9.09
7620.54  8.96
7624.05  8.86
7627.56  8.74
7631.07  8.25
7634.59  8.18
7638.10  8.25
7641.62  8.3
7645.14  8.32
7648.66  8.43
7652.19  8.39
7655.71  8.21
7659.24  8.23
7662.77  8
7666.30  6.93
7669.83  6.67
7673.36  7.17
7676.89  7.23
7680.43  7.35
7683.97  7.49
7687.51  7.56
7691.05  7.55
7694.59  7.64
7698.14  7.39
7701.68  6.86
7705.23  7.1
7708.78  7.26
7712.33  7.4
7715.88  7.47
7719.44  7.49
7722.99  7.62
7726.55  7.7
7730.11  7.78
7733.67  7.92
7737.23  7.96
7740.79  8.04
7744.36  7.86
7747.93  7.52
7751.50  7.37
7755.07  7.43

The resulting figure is -0.232 mag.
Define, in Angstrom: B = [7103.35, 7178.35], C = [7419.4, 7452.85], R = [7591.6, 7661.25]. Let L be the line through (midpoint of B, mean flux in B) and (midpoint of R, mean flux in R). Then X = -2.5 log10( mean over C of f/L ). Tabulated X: -0.245 mag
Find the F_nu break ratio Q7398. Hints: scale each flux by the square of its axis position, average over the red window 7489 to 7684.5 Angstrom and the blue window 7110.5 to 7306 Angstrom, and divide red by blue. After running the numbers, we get 1.71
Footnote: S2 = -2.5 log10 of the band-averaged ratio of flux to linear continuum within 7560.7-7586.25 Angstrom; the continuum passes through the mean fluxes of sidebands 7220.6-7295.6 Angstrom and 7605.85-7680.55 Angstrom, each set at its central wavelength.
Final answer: -0.21 mag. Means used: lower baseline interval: 6.55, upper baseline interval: 8.21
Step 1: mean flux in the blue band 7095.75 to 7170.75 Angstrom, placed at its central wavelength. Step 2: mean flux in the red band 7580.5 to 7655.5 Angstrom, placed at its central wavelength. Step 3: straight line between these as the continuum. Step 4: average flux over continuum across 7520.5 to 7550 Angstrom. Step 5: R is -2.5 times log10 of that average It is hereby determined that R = -0.17 mag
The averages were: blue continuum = 4.9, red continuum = 8.81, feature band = 9.55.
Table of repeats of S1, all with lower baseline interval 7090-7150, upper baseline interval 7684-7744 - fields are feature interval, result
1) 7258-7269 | -0.209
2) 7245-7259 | -0.166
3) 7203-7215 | 0.051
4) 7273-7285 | -0.242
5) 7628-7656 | -0.151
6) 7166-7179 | 0.014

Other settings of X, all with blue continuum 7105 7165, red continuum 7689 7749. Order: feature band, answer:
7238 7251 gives -0.153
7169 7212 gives -0.027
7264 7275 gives -0.224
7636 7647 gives -0.152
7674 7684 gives 0.010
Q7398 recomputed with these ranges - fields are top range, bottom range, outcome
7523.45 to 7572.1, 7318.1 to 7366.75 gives 1.26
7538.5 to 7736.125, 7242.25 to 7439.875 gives 1.15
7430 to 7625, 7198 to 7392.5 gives 1.38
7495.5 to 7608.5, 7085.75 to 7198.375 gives 2.08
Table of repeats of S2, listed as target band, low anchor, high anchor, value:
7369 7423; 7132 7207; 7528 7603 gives -0.155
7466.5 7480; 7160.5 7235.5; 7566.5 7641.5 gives -0.160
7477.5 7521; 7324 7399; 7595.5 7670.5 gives -0.104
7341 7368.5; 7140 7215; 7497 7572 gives -0.126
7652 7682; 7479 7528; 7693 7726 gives 0.033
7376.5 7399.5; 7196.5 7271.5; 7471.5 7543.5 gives -0.107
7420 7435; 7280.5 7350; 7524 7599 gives -0.059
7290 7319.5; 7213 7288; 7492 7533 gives -0.086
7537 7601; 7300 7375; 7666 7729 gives -0.247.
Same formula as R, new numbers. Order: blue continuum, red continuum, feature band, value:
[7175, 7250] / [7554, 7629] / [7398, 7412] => -0.17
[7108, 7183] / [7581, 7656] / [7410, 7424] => -0.23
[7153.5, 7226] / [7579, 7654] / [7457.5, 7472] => -0.18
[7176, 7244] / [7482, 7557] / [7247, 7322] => -0.11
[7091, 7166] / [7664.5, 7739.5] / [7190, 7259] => -0.09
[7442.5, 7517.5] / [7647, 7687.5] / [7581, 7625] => -0.12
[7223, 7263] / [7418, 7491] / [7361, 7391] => -0.07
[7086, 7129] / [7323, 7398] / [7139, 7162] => 0.27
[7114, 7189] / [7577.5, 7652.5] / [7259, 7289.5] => -0.16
